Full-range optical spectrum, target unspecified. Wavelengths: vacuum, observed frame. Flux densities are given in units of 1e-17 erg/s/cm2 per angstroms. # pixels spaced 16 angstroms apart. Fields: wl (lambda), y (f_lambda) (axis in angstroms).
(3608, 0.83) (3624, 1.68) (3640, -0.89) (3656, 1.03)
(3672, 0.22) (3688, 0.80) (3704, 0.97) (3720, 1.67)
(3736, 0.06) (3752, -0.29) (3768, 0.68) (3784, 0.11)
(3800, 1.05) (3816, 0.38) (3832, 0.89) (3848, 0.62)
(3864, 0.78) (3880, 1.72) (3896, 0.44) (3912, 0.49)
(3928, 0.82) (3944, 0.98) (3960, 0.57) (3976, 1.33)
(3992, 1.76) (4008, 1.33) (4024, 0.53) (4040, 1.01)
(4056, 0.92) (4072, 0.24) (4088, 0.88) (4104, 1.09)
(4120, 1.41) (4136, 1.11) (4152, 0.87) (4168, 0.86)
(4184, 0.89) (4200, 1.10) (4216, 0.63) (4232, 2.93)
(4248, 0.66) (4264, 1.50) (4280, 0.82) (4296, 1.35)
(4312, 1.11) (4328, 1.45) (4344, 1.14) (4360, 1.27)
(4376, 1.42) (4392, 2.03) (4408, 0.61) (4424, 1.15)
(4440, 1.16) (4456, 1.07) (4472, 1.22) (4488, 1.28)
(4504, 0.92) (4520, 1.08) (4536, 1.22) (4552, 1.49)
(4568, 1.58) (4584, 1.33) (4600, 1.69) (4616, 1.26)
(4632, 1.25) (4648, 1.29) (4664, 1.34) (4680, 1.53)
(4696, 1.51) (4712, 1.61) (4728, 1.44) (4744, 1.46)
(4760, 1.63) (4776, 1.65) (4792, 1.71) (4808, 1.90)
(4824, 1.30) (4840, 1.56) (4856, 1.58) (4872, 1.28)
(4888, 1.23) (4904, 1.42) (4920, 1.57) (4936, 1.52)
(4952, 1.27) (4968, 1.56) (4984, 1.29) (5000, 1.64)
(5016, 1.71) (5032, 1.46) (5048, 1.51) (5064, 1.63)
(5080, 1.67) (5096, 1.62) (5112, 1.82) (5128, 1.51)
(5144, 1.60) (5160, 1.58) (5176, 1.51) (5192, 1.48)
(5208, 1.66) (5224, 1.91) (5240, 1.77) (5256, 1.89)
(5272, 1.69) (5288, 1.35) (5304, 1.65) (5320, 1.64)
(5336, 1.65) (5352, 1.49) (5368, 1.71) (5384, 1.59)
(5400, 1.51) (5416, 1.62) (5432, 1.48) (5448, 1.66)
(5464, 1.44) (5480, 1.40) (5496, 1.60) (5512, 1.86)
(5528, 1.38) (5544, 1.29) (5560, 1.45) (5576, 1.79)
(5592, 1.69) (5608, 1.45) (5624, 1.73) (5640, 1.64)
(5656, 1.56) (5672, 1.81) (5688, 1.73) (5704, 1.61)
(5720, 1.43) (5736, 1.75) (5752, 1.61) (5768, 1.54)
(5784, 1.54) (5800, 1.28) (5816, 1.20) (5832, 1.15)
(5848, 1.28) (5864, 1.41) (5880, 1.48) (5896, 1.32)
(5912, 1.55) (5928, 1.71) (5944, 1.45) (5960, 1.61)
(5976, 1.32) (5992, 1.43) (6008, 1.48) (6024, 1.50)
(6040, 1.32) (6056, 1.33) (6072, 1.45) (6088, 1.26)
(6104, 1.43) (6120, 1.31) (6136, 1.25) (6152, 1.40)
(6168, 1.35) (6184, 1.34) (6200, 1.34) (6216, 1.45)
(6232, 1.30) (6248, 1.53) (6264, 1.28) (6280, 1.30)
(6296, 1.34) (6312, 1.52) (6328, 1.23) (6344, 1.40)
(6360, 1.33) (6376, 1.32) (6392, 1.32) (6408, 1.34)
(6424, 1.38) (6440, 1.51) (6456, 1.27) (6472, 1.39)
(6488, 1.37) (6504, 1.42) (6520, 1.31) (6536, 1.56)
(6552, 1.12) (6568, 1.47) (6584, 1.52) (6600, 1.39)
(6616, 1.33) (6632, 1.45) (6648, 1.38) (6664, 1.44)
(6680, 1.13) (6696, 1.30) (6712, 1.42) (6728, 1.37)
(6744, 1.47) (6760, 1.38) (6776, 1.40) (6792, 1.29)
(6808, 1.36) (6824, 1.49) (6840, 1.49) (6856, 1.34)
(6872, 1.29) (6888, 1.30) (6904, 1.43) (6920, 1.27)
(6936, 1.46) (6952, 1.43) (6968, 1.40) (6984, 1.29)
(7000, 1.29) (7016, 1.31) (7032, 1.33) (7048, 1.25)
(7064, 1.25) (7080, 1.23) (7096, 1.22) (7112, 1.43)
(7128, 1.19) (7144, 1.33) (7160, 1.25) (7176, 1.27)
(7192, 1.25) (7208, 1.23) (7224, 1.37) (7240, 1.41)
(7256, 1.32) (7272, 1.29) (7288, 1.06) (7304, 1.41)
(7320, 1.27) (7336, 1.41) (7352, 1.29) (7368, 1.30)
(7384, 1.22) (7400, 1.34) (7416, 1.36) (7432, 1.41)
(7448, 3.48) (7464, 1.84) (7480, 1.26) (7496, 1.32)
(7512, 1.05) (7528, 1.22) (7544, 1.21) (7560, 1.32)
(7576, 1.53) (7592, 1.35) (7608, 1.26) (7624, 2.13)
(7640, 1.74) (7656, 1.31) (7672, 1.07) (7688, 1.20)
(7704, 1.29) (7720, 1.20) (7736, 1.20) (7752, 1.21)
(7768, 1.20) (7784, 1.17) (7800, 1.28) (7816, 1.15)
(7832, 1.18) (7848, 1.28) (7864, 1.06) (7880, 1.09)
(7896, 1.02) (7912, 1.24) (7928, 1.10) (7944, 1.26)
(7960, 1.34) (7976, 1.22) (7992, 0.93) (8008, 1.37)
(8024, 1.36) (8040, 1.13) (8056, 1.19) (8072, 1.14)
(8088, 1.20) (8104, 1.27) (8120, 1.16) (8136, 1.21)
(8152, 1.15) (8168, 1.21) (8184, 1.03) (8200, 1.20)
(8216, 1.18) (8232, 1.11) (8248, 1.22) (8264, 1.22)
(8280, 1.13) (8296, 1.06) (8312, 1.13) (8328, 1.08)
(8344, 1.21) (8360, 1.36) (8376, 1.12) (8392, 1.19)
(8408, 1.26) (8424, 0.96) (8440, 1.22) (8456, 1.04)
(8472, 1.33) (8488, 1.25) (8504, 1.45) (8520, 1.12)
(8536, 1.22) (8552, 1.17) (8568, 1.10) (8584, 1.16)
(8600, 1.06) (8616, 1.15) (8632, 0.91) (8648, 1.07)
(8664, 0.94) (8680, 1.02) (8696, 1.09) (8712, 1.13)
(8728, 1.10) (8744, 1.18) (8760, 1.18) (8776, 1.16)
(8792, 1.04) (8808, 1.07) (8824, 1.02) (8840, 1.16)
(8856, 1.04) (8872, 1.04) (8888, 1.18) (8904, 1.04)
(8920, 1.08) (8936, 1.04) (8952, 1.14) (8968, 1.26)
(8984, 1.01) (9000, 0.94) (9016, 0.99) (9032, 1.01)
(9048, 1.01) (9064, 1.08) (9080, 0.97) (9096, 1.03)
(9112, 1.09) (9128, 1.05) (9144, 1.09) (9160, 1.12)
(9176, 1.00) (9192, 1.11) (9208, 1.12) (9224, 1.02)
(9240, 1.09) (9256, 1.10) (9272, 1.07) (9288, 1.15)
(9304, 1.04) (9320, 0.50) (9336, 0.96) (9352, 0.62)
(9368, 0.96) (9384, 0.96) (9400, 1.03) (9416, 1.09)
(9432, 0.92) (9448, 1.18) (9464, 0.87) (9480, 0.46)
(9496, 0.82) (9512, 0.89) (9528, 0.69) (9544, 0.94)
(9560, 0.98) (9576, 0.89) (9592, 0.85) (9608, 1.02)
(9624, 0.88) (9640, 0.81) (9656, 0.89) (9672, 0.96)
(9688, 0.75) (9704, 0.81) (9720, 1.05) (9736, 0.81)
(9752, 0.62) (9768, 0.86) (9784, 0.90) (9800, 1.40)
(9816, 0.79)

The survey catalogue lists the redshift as 0.134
